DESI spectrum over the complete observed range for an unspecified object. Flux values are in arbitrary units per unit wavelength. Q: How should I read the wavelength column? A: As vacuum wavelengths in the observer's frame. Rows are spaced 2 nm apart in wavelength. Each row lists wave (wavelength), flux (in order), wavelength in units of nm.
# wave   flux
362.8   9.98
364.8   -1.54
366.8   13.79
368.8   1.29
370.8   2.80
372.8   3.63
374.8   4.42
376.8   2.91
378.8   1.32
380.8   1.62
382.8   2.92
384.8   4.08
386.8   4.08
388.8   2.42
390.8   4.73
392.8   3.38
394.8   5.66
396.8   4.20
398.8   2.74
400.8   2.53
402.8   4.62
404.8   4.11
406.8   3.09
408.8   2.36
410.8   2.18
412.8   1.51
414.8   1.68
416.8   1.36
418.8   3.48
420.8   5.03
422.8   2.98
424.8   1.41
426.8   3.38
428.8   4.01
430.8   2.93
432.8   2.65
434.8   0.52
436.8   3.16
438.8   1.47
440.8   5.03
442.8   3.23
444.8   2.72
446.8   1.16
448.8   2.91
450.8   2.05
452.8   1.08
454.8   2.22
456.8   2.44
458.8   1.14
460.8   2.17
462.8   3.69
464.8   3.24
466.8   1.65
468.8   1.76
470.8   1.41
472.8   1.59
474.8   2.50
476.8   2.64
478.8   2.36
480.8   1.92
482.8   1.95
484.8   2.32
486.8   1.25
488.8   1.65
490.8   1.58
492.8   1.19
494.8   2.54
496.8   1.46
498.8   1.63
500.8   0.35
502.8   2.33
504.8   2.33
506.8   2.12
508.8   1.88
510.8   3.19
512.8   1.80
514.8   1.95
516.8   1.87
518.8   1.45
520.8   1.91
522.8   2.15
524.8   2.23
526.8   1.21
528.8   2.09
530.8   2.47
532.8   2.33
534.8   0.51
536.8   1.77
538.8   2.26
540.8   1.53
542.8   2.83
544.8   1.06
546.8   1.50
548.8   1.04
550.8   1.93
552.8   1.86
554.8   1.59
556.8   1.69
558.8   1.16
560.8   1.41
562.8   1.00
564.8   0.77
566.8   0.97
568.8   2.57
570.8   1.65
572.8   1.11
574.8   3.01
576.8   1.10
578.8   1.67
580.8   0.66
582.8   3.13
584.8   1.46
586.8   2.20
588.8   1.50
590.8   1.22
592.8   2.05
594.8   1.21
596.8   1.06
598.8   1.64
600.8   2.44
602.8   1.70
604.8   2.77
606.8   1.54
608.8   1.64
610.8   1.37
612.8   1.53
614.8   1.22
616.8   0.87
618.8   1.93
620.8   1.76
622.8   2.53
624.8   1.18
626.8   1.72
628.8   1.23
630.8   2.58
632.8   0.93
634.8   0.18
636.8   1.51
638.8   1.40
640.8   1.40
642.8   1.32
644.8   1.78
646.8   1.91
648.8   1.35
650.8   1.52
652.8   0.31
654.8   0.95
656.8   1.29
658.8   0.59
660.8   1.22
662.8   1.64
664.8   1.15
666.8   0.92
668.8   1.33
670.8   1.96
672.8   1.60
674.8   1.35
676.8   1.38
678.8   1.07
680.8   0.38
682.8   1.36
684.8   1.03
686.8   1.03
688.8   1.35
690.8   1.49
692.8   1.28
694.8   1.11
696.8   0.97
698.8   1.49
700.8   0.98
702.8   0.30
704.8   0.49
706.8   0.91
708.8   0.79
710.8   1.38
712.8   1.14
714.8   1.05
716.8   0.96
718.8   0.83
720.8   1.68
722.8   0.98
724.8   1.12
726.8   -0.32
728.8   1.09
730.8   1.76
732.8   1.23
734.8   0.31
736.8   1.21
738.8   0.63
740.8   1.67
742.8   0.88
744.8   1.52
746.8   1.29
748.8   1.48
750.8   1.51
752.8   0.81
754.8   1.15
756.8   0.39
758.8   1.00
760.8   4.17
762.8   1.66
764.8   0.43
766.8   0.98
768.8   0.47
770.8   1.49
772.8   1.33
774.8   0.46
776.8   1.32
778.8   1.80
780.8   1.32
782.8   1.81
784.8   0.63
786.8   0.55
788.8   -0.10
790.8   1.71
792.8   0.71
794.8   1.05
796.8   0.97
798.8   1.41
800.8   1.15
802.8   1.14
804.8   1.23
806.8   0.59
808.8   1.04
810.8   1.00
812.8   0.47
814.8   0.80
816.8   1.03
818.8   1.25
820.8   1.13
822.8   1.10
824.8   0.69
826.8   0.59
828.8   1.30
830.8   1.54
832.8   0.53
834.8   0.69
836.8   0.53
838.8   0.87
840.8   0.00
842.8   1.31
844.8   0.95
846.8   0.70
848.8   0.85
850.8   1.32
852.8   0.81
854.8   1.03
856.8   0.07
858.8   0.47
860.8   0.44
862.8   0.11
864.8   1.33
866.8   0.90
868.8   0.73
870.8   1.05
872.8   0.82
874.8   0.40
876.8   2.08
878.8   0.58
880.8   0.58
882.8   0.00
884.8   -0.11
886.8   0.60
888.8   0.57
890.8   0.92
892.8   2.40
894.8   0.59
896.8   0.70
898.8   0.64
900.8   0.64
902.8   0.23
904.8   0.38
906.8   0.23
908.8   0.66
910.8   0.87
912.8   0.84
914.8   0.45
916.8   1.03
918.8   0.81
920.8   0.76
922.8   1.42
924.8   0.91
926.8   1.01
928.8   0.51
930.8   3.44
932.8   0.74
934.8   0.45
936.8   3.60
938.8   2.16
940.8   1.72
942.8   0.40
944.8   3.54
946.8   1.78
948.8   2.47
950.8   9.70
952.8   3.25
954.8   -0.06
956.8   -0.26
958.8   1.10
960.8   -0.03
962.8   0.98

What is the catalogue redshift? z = 1.55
